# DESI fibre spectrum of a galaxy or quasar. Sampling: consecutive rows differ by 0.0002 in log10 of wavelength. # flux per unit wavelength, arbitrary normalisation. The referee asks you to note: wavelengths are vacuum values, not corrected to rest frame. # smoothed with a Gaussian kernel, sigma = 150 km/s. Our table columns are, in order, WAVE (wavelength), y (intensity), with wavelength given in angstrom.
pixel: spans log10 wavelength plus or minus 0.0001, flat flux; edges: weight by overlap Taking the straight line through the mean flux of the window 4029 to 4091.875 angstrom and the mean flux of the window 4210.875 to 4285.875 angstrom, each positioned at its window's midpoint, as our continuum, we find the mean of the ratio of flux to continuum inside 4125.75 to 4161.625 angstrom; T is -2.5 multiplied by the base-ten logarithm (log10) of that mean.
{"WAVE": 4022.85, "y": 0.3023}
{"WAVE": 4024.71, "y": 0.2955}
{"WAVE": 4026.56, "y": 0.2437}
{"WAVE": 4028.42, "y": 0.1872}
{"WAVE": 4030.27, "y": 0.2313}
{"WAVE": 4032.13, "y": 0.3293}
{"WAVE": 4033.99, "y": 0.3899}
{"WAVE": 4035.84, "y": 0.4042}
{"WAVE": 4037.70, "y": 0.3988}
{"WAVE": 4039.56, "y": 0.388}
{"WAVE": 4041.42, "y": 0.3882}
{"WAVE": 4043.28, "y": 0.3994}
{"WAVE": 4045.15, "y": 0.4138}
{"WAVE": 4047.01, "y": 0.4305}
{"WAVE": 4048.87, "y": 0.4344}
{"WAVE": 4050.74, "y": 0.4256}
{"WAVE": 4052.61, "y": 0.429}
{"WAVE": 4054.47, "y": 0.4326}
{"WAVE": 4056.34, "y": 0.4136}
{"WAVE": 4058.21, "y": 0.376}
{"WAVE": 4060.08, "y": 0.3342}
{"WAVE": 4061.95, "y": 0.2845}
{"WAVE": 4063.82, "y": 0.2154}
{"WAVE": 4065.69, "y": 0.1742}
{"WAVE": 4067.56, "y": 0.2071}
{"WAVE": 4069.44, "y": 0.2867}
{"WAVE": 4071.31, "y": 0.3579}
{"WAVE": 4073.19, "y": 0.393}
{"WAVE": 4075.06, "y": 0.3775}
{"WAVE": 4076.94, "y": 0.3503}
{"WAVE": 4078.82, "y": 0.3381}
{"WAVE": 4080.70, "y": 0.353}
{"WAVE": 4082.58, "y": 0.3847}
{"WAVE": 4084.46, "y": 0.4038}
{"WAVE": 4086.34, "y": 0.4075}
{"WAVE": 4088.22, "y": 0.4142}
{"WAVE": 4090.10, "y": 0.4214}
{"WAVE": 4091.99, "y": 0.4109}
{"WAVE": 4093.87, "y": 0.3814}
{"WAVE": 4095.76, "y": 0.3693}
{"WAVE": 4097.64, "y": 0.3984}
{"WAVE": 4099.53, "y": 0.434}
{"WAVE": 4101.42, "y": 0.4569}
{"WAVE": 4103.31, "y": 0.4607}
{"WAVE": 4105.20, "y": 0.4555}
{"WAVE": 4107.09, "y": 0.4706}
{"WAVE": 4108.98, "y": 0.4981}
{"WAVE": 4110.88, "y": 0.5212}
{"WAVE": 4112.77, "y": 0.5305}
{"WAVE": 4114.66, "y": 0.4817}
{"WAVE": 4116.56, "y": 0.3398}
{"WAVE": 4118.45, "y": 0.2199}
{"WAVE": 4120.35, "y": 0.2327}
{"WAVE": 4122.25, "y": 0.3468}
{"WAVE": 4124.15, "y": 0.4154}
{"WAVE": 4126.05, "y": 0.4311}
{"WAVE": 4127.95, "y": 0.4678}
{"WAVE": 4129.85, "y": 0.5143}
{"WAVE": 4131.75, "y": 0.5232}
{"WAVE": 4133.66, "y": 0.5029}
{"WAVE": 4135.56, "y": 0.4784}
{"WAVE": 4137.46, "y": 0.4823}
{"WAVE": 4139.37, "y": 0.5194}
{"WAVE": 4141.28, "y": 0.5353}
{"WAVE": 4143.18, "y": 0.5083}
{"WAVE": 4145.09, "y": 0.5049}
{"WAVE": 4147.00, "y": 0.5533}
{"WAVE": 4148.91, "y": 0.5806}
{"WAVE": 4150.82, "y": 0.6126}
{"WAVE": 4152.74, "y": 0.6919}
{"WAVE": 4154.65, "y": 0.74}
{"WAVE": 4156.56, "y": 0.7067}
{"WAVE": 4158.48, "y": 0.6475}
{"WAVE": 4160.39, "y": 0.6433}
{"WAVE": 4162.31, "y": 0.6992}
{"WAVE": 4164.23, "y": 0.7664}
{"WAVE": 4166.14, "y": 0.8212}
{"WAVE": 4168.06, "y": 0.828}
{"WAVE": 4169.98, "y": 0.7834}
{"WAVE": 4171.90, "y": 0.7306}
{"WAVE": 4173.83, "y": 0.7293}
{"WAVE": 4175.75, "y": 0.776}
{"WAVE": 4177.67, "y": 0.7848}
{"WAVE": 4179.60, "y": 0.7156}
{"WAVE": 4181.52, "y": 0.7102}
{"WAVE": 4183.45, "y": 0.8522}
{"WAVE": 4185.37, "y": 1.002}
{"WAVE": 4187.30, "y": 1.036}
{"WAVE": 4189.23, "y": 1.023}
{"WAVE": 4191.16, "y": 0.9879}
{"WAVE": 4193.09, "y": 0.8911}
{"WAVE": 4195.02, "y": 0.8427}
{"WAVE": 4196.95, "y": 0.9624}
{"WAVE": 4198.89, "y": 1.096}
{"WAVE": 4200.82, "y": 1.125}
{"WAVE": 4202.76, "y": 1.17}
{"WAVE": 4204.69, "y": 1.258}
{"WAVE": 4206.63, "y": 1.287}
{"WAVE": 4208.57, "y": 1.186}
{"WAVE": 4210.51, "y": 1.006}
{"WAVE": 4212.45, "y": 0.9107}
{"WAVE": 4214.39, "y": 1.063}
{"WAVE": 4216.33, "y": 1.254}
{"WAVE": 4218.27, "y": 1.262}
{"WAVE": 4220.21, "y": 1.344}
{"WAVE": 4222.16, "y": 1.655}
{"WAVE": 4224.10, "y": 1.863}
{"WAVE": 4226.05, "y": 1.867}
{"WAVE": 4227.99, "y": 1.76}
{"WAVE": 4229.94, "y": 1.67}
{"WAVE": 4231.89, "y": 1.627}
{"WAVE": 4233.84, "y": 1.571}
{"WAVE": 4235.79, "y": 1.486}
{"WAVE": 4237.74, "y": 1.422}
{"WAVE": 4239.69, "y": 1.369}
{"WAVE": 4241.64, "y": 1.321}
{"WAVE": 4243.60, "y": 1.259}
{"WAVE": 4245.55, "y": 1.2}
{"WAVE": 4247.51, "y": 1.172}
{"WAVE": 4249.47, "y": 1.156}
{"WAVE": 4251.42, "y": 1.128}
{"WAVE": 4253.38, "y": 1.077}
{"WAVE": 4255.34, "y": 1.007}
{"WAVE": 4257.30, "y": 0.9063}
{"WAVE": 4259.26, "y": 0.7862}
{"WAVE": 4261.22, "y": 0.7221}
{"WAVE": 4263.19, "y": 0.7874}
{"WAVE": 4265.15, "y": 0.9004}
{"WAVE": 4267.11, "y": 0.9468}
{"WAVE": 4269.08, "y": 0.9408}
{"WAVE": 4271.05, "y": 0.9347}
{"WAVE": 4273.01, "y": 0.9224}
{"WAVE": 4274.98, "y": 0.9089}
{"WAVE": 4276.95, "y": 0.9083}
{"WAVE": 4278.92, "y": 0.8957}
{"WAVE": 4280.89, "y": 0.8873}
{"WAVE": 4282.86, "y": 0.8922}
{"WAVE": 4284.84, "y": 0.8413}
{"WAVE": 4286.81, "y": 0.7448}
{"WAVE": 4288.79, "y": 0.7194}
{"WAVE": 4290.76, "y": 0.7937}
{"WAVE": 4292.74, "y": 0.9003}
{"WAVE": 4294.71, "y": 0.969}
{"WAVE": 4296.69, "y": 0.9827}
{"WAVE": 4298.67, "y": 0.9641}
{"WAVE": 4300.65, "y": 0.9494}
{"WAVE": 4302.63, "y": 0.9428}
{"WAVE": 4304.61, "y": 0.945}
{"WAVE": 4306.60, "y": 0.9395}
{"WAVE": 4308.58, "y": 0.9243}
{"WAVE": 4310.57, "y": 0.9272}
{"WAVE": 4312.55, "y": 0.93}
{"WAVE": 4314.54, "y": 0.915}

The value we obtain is 0.27 mag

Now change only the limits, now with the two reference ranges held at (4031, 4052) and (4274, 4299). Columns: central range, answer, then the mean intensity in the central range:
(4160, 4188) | -0.20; 0.793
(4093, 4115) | 0.15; 0.454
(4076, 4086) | 0.28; 0.368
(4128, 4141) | 0.16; 0.503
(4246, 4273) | -0.17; 0.962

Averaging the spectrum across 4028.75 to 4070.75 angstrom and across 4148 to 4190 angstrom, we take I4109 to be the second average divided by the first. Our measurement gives 2.18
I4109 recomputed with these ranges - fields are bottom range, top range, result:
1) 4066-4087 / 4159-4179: 2.18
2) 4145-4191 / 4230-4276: 1.48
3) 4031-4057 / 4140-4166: 1.57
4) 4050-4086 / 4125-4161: 1.62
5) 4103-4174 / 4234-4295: 1.82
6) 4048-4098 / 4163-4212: 2.58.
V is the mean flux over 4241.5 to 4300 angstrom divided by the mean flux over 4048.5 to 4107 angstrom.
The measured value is 2.5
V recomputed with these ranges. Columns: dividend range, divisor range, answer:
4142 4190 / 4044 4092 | 2.03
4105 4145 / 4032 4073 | 1.25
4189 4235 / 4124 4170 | 2.15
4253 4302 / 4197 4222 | 0.76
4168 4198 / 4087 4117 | 1.94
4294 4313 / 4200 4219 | 0.82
